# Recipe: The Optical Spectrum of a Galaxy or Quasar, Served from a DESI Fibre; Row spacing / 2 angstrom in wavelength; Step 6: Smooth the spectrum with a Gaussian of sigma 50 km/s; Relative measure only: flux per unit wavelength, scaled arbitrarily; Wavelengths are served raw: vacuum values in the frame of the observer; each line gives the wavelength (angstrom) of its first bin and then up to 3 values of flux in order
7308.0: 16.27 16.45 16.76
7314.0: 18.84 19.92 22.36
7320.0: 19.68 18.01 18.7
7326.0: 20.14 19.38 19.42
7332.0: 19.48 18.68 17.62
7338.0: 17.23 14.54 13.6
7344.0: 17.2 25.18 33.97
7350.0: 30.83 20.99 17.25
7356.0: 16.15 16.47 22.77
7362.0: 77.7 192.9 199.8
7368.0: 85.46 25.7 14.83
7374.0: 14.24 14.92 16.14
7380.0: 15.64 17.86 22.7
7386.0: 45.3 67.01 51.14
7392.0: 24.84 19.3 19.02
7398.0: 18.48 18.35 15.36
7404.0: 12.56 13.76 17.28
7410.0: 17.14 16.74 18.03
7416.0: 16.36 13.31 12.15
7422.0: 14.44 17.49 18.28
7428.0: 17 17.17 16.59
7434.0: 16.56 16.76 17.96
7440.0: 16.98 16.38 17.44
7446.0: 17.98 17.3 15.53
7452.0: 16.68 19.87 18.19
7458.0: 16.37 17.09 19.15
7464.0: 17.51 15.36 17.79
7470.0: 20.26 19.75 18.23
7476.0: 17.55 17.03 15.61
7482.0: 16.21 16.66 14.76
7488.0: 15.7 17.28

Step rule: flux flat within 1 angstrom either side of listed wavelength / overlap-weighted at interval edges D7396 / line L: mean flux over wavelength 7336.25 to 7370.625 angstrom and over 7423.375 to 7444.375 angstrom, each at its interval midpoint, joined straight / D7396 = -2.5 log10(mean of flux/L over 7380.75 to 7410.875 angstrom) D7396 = 0.28 mag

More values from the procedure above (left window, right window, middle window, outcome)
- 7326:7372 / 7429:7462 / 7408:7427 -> 0.438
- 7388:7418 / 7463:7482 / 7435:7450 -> 0.121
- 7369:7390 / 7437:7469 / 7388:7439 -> 0.177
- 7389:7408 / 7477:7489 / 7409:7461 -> 0.129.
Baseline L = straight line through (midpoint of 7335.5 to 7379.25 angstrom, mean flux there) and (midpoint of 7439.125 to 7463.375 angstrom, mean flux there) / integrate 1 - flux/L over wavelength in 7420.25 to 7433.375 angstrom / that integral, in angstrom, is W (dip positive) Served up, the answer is 3.90 angstrom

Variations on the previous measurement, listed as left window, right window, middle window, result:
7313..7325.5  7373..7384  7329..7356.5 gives -2.9 angstrom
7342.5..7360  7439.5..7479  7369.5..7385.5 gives 2.0 angstrom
